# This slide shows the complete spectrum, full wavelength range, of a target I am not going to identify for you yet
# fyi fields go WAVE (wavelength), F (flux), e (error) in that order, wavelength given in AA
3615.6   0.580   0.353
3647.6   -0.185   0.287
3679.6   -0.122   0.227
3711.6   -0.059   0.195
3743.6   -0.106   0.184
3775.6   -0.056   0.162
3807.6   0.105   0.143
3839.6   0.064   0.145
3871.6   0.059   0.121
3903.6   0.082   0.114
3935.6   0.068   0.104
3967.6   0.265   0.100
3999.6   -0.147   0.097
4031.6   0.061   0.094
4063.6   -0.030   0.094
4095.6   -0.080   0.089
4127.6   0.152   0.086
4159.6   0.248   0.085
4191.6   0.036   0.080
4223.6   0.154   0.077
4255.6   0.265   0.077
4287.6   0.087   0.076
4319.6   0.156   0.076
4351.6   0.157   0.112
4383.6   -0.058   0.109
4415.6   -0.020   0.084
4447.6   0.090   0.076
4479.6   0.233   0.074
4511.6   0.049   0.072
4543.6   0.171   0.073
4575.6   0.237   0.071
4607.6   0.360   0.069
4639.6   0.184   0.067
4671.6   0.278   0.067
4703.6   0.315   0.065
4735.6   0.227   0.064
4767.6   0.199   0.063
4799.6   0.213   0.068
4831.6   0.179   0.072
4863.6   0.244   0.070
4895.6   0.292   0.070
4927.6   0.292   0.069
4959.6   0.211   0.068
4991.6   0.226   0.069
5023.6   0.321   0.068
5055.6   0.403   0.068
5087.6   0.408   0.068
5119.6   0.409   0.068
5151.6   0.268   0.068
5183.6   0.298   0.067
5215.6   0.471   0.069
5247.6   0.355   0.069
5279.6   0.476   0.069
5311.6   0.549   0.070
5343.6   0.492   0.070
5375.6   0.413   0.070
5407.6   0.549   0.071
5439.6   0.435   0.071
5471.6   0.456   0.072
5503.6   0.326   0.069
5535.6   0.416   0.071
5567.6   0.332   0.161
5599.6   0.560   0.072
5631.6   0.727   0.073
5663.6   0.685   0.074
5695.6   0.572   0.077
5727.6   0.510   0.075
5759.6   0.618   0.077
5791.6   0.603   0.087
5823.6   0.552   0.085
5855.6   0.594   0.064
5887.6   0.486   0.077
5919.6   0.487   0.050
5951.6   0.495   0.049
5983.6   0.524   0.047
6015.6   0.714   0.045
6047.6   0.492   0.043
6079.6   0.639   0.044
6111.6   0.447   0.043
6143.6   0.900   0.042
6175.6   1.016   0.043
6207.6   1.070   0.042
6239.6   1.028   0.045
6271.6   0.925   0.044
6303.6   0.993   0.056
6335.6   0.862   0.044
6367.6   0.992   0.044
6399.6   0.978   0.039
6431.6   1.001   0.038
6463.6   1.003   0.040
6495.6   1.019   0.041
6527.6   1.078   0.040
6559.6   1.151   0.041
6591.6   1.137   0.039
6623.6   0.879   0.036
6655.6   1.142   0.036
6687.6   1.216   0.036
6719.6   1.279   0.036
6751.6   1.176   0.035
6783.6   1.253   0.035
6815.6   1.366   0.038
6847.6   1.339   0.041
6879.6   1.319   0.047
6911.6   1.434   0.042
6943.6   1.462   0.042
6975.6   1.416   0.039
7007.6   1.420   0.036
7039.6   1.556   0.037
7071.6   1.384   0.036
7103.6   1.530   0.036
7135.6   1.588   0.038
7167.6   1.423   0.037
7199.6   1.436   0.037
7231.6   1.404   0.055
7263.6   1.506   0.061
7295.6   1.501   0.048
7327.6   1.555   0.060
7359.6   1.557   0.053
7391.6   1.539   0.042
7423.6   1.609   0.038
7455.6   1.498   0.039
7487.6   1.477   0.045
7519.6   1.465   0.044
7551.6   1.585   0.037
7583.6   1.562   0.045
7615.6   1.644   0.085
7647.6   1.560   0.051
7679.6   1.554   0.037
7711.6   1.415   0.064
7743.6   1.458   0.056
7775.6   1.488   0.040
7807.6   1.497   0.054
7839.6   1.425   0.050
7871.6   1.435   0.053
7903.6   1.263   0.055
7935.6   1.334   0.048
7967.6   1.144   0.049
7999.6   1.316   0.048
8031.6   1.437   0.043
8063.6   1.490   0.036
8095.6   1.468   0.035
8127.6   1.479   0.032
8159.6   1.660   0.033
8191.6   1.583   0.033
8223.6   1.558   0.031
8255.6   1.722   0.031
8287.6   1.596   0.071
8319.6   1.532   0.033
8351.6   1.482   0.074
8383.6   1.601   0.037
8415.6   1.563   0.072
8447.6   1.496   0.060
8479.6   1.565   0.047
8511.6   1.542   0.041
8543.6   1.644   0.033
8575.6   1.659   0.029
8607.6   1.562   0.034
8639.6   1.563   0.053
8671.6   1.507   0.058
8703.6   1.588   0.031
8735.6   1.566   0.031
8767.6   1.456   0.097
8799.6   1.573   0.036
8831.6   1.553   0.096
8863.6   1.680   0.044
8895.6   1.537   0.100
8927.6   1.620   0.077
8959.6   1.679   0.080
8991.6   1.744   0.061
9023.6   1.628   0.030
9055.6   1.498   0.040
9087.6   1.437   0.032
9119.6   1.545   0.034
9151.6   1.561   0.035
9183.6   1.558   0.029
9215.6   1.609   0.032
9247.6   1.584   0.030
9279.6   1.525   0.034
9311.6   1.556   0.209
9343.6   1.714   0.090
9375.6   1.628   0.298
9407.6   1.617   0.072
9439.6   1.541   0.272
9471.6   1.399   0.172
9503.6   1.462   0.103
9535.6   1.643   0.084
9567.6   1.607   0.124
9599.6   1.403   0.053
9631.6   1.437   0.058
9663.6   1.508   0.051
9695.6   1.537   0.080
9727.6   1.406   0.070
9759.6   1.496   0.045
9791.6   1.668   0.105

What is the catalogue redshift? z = 0.540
